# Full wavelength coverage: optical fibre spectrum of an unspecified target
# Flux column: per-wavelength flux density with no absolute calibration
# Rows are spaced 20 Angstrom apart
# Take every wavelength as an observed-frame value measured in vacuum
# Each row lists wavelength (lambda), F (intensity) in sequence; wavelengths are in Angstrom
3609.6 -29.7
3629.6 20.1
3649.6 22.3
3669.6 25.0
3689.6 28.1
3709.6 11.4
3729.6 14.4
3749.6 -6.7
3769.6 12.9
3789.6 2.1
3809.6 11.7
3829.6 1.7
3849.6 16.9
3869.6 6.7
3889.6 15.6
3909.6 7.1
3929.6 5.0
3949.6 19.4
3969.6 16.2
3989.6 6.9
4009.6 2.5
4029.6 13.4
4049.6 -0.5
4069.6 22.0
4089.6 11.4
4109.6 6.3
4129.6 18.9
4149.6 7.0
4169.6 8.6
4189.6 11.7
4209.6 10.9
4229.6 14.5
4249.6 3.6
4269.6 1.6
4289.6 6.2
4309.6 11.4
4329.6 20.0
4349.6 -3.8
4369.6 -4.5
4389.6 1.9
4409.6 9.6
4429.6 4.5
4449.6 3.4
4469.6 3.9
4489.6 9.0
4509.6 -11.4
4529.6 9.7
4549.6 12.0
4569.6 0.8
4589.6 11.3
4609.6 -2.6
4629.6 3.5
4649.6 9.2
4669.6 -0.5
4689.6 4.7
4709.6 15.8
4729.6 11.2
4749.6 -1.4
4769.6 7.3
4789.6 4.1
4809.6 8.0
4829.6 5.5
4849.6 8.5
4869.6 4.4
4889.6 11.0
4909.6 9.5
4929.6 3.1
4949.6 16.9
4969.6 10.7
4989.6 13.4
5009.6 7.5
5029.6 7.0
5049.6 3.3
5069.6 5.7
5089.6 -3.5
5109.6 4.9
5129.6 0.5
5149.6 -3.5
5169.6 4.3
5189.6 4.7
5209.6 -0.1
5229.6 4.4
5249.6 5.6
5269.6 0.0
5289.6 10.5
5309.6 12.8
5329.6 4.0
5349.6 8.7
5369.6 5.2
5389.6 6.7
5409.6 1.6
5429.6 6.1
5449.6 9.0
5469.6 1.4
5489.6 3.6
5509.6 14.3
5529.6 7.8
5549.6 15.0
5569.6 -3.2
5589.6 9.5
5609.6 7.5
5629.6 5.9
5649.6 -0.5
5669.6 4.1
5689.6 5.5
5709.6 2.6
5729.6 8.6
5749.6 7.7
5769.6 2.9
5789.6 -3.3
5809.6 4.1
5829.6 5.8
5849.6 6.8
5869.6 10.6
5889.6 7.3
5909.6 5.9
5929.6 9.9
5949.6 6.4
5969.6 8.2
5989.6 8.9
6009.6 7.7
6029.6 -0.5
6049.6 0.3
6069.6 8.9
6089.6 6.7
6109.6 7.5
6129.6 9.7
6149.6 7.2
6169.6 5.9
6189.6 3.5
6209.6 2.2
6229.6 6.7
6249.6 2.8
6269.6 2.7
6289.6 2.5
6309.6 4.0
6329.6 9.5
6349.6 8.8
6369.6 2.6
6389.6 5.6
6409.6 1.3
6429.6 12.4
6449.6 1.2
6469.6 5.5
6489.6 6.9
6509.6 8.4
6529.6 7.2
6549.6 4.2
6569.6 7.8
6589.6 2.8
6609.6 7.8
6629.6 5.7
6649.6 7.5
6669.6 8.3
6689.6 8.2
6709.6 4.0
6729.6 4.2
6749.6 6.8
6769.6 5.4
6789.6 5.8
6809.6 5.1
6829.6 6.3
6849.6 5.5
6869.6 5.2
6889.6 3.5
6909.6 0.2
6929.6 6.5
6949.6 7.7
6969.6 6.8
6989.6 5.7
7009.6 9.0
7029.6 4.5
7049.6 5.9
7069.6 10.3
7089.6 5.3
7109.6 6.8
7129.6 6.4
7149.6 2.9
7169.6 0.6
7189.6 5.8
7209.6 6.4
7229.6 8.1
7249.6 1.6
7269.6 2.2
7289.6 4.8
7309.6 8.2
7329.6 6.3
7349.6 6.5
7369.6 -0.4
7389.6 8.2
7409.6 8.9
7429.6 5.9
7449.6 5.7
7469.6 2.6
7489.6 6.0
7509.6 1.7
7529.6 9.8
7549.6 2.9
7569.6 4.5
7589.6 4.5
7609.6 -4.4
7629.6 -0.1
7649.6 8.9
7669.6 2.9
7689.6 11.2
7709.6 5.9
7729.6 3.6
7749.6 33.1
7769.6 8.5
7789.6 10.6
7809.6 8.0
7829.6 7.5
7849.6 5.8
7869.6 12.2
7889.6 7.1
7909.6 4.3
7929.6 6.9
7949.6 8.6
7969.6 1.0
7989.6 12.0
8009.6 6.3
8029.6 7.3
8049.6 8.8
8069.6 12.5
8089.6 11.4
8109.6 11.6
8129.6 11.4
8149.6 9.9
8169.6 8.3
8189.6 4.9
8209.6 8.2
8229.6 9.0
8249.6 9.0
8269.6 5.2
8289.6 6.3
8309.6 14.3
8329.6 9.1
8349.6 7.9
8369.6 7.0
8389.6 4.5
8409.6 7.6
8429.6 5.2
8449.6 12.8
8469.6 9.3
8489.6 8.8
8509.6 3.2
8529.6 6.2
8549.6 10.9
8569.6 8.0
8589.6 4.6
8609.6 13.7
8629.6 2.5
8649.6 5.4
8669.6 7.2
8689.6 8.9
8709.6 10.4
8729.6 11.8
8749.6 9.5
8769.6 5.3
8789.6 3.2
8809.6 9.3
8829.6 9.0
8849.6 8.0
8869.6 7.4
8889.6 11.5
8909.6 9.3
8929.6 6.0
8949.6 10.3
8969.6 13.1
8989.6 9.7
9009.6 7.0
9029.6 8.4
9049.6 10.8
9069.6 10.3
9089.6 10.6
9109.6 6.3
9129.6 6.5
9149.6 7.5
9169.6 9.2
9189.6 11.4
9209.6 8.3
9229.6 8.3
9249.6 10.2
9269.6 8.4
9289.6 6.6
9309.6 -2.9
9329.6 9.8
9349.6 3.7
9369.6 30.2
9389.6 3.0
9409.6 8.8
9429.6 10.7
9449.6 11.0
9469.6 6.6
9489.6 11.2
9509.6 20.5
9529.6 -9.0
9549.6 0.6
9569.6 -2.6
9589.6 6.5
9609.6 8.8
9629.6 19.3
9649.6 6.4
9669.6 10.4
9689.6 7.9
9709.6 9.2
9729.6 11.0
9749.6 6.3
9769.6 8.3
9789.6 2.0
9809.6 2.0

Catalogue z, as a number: 1.08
